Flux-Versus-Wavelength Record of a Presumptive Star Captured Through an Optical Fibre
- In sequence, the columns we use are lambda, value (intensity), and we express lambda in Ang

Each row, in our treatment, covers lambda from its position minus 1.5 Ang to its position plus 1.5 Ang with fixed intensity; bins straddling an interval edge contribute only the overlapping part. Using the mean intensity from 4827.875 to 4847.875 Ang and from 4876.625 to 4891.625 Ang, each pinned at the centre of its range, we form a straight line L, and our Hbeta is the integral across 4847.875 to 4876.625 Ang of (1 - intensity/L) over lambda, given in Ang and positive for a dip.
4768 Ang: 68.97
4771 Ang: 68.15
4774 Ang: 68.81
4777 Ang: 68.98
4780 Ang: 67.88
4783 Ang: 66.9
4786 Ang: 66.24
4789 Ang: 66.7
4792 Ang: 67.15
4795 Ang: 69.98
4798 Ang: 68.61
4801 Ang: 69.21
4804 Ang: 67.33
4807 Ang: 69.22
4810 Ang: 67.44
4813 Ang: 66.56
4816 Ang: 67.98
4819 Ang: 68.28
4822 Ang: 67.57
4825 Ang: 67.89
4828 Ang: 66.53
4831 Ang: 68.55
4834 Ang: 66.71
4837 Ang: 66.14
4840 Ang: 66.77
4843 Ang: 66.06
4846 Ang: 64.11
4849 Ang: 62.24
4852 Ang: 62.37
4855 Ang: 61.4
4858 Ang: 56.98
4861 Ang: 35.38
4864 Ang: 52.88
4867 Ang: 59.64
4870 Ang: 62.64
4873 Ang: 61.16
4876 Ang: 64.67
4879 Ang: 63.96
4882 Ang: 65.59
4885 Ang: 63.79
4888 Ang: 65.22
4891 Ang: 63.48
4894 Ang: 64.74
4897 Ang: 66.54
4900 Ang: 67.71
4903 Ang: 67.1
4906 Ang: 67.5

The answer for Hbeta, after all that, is 3.4 Ang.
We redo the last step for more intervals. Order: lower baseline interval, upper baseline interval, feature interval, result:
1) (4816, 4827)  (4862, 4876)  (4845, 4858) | 0.1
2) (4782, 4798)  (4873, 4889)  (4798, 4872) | 2.4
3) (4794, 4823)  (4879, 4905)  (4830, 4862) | 2.5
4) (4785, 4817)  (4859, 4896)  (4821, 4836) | -0.5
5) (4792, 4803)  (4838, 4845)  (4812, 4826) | 0.0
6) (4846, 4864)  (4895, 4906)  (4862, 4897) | -0.1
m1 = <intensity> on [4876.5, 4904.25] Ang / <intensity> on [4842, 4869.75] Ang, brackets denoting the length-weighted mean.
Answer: 1.1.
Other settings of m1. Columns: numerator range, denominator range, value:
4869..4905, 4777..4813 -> 0.95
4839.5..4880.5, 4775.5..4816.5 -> 0.88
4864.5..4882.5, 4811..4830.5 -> 0.92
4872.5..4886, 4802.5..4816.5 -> 0.95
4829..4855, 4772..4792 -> 0.96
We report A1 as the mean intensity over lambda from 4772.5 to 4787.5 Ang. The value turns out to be 67.8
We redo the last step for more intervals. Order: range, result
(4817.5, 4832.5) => 67.8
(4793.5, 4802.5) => 69.3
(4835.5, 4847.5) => 65.8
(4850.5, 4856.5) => 61.9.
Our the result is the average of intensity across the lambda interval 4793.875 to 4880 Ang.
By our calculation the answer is 64.1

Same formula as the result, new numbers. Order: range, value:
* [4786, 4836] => 67.8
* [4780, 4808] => 67.9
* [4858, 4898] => 60.5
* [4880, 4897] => 64.7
